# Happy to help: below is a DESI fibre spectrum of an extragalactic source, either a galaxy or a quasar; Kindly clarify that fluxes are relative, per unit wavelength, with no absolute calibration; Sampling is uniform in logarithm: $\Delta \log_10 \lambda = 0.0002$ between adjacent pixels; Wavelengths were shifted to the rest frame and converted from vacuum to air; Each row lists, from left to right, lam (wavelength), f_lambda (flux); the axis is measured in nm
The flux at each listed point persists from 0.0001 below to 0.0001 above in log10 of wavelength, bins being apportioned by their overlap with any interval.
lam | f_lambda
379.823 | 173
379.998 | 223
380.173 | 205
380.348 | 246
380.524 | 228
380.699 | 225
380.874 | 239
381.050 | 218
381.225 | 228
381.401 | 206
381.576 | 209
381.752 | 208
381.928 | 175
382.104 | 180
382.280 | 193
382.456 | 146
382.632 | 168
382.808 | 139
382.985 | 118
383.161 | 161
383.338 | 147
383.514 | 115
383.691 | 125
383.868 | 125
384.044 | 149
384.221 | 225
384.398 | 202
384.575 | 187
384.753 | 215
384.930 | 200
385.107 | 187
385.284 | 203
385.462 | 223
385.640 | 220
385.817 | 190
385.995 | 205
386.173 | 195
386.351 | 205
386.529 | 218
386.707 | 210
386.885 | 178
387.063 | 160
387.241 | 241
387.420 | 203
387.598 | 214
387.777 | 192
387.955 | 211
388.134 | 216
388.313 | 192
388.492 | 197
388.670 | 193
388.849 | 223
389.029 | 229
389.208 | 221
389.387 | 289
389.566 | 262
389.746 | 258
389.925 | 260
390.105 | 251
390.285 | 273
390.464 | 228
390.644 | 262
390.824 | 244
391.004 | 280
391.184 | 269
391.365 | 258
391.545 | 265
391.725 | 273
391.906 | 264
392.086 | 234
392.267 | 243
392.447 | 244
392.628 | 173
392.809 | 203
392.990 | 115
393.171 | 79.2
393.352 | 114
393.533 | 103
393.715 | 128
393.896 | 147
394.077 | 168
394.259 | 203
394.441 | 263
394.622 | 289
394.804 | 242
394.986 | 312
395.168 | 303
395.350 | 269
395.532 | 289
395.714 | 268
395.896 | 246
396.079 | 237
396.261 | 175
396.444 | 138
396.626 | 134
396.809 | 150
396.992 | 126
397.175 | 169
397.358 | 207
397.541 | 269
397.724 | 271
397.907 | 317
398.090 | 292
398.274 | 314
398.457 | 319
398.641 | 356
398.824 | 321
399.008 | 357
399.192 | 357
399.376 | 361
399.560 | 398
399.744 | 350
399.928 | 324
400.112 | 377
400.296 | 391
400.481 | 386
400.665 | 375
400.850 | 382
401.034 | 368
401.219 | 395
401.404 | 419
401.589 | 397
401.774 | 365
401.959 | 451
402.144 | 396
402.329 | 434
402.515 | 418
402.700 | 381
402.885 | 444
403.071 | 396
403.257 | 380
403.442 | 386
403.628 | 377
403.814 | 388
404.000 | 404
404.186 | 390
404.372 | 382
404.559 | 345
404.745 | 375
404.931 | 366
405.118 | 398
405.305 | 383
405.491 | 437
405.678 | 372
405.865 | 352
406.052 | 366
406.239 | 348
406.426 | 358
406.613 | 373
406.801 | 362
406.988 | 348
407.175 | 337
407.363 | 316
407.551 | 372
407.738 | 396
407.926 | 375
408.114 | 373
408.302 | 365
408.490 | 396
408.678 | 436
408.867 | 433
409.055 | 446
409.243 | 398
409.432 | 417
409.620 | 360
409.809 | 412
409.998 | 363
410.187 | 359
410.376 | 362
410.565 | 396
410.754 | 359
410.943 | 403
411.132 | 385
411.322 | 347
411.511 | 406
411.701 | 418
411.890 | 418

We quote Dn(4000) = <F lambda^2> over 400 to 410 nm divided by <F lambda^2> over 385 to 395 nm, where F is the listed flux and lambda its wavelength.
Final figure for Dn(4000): 1.93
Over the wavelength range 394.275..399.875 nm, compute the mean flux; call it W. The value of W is 270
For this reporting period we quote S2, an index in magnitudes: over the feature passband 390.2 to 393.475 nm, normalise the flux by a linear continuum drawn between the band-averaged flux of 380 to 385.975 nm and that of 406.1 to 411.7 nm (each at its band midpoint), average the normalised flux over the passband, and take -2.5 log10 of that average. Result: 0.139 mag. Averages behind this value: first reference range 189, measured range 222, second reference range 380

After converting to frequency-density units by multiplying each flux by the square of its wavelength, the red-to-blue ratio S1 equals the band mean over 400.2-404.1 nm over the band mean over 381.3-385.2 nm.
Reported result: 2.54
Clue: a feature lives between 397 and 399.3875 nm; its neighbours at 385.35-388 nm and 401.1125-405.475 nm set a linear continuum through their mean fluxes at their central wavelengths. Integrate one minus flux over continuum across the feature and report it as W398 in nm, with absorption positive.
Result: 0.32 nm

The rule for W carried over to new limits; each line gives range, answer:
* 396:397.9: 193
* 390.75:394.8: 208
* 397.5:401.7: 353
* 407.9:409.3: 404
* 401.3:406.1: 393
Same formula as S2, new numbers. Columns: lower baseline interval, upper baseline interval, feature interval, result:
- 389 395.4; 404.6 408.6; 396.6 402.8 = -0.11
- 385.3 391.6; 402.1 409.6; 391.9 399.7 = 0.24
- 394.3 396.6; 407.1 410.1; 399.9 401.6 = -0.25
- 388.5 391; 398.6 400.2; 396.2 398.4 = 0.47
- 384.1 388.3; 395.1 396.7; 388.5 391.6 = -0.17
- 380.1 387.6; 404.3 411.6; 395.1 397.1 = 0.33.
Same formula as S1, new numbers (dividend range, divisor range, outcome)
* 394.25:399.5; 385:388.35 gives 1.36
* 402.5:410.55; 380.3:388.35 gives 2.23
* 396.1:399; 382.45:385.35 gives 1.56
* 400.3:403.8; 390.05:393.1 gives 1.75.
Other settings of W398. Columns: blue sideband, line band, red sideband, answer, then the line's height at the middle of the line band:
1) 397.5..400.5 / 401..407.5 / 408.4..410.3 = -0.23 nm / 371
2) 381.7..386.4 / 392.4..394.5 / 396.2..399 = 0.60 nm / 222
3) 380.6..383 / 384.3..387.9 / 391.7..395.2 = -0.13 nm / 196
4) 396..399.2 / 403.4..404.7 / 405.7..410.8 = -0.22 nm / 326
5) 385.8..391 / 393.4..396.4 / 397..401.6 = 0.68 nm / 289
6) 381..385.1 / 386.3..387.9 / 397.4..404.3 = 0.12 nm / 220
